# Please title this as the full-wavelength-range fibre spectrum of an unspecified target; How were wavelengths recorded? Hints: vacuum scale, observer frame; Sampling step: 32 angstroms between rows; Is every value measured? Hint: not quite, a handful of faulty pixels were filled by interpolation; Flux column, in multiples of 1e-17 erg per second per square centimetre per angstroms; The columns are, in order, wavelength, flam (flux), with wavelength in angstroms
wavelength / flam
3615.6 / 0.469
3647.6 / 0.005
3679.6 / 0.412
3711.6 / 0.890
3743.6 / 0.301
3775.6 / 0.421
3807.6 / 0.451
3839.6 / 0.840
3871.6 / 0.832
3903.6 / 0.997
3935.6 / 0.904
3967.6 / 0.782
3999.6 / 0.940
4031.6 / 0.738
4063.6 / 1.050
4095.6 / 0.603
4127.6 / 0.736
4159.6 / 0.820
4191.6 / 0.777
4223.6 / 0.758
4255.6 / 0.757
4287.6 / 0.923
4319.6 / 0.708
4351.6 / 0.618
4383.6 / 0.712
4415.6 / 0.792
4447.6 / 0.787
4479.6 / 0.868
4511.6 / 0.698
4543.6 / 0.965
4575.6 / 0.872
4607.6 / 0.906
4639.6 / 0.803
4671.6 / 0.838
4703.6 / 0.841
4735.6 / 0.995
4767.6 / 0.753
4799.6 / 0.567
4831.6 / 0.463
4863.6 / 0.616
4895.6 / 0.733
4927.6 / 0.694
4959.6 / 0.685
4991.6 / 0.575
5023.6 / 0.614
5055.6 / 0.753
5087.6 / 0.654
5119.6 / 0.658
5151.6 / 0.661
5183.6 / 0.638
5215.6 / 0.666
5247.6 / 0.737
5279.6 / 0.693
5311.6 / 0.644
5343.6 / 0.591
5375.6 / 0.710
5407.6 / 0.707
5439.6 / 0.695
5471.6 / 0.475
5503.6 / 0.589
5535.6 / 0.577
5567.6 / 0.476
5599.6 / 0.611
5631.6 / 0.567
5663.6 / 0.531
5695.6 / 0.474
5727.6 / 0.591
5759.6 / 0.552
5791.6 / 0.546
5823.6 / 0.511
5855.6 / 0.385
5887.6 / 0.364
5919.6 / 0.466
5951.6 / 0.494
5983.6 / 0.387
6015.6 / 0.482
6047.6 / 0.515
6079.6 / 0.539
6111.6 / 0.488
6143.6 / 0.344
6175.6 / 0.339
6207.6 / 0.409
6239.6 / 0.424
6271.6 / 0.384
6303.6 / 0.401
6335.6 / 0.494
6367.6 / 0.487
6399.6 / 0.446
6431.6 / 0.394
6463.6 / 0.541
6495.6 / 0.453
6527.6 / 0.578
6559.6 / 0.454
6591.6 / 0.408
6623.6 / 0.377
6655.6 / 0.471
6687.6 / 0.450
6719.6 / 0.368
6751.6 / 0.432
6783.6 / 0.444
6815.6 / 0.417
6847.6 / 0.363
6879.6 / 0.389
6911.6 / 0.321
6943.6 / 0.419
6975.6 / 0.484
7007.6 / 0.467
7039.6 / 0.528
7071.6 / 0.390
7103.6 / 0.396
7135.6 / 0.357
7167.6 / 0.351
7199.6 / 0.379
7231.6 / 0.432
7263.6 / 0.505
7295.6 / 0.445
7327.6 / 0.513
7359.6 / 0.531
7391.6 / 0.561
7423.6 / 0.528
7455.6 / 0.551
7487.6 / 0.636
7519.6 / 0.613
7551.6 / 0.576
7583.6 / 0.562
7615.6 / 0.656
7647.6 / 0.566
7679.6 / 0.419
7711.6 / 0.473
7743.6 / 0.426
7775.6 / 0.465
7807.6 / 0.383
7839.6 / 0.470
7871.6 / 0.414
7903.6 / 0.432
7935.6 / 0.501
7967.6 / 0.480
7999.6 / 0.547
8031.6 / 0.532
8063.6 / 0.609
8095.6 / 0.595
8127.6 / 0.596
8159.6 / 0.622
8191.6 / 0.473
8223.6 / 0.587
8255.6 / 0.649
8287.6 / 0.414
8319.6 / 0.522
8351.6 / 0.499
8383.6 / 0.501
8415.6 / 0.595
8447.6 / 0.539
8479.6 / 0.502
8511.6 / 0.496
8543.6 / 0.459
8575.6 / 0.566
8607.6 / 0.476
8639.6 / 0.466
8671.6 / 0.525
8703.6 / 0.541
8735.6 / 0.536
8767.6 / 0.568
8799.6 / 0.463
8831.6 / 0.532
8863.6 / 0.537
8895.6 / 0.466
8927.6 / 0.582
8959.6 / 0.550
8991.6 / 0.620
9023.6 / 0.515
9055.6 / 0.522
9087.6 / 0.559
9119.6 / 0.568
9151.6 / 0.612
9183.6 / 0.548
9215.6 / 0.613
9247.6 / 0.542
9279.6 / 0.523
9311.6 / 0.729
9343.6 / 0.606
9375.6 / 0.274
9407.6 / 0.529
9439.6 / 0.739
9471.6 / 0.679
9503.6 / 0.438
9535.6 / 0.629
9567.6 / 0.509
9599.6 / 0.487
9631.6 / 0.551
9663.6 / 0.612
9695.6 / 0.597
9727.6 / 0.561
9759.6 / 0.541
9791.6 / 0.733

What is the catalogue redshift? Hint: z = 0.650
